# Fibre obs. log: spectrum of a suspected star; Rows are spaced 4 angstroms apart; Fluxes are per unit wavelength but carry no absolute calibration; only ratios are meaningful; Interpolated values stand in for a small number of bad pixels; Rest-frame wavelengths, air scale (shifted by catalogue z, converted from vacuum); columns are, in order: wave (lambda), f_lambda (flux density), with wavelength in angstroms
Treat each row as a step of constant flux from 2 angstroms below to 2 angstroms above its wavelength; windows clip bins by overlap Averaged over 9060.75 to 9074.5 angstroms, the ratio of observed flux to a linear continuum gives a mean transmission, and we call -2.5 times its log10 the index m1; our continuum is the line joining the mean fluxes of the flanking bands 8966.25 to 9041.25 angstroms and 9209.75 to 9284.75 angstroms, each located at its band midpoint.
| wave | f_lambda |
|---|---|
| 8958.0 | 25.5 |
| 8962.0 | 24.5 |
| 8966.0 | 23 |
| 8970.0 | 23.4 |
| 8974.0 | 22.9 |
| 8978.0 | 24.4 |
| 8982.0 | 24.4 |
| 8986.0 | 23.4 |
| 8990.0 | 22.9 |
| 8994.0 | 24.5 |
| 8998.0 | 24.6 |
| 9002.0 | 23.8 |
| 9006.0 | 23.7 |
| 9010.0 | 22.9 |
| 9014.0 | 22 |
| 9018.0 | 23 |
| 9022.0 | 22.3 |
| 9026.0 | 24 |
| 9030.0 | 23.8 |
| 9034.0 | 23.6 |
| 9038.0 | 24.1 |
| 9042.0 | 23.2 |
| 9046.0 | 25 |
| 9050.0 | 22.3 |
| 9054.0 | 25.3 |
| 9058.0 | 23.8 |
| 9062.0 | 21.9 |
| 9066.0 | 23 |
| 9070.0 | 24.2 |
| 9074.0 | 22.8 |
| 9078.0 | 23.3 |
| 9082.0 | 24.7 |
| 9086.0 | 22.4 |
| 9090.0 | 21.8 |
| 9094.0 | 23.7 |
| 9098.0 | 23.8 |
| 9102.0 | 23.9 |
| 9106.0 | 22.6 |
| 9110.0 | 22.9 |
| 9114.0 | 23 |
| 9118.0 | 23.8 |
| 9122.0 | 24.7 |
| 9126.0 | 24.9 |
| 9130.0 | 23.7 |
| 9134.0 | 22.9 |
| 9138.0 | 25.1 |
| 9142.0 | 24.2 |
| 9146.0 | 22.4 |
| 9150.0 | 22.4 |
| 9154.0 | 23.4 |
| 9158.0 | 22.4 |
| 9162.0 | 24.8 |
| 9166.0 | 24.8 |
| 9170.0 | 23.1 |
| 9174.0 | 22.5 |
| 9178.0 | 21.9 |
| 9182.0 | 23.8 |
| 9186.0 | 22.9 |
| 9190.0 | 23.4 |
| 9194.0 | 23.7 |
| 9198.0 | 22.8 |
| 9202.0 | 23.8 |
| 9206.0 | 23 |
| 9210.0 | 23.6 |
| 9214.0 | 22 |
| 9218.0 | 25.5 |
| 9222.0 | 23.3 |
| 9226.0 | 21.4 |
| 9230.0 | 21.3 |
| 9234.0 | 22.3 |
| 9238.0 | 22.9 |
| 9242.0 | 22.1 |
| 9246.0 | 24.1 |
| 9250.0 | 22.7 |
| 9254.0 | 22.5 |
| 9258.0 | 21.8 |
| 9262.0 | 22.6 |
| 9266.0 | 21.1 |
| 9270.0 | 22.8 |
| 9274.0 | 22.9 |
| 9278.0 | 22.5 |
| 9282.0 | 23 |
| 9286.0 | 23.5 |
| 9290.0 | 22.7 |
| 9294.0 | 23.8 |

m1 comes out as 0.01 mag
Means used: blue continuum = 23.5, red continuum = 22.6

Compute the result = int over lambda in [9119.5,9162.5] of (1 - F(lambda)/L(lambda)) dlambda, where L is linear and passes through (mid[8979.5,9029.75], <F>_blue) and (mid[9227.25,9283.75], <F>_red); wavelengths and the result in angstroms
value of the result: -1.42 angstroms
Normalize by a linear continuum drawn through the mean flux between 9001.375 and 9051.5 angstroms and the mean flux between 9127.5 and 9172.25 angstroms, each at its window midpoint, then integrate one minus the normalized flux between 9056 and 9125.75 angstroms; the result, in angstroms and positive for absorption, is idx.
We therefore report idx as 0.4 angstroms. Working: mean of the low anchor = 23.4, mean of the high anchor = 23.6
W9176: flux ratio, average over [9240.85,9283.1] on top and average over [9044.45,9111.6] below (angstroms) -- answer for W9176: 0.97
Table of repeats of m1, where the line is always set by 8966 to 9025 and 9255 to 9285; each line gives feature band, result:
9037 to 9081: -0.02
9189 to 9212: -0.03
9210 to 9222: -0.05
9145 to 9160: 0.01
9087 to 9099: 0.00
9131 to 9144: -0.05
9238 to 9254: -0.02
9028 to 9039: -0.02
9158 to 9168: -0.07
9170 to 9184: 0.00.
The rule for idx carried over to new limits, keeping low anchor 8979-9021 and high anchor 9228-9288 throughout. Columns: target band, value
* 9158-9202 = -0.99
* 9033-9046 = -0.27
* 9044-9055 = -0.37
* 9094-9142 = -1.47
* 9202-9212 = -0.29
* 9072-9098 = 0.02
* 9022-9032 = -0.07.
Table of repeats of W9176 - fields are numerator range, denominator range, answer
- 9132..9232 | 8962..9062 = 0.98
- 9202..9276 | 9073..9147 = 0.96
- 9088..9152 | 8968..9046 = 1.00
